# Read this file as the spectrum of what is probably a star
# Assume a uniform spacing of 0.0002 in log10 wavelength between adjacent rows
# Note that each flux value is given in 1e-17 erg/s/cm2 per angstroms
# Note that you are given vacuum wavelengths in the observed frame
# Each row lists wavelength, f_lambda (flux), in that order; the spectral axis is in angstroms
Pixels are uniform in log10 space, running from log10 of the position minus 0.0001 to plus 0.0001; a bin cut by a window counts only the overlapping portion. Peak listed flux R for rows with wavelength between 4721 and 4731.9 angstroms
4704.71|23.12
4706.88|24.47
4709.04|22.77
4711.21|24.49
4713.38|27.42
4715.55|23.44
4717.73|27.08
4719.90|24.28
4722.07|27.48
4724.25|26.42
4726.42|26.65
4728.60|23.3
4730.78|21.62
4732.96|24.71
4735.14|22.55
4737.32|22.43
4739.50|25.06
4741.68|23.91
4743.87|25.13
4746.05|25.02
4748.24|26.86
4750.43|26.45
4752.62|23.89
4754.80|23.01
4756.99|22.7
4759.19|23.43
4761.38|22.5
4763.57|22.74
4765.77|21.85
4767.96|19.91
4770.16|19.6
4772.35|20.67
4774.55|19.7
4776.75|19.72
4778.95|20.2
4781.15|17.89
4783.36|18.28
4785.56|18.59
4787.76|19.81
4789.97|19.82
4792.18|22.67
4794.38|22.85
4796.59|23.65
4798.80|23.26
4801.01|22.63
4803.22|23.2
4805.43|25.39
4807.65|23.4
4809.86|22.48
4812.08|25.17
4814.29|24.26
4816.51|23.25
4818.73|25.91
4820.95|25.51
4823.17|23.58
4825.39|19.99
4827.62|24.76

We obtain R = 27.48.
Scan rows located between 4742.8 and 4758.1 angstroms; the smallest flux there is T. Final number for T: 22.7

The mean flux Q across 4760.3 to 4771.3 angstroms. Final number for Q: 21.3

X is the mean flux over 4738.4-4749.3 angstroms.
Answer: 25.2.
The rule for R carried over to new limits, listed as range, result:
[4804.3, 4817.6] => 25.39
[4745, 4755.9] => 26.86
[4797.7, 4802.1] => 23.26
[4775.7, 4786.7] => 20.2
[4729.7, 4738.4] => 24.71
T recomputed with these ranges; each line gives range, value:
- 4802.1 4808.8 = 23.2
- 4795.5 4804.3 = 22.63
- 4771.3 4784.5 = 17.89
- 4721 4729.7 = 23.3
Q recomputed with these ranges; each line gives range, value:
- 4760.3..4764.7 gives 22.6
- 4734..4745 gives 23.8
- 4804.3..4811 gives 23.7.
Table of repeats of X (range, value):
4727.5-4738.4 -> 22.9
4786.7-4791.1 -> 19.8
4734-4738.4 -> 22.5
